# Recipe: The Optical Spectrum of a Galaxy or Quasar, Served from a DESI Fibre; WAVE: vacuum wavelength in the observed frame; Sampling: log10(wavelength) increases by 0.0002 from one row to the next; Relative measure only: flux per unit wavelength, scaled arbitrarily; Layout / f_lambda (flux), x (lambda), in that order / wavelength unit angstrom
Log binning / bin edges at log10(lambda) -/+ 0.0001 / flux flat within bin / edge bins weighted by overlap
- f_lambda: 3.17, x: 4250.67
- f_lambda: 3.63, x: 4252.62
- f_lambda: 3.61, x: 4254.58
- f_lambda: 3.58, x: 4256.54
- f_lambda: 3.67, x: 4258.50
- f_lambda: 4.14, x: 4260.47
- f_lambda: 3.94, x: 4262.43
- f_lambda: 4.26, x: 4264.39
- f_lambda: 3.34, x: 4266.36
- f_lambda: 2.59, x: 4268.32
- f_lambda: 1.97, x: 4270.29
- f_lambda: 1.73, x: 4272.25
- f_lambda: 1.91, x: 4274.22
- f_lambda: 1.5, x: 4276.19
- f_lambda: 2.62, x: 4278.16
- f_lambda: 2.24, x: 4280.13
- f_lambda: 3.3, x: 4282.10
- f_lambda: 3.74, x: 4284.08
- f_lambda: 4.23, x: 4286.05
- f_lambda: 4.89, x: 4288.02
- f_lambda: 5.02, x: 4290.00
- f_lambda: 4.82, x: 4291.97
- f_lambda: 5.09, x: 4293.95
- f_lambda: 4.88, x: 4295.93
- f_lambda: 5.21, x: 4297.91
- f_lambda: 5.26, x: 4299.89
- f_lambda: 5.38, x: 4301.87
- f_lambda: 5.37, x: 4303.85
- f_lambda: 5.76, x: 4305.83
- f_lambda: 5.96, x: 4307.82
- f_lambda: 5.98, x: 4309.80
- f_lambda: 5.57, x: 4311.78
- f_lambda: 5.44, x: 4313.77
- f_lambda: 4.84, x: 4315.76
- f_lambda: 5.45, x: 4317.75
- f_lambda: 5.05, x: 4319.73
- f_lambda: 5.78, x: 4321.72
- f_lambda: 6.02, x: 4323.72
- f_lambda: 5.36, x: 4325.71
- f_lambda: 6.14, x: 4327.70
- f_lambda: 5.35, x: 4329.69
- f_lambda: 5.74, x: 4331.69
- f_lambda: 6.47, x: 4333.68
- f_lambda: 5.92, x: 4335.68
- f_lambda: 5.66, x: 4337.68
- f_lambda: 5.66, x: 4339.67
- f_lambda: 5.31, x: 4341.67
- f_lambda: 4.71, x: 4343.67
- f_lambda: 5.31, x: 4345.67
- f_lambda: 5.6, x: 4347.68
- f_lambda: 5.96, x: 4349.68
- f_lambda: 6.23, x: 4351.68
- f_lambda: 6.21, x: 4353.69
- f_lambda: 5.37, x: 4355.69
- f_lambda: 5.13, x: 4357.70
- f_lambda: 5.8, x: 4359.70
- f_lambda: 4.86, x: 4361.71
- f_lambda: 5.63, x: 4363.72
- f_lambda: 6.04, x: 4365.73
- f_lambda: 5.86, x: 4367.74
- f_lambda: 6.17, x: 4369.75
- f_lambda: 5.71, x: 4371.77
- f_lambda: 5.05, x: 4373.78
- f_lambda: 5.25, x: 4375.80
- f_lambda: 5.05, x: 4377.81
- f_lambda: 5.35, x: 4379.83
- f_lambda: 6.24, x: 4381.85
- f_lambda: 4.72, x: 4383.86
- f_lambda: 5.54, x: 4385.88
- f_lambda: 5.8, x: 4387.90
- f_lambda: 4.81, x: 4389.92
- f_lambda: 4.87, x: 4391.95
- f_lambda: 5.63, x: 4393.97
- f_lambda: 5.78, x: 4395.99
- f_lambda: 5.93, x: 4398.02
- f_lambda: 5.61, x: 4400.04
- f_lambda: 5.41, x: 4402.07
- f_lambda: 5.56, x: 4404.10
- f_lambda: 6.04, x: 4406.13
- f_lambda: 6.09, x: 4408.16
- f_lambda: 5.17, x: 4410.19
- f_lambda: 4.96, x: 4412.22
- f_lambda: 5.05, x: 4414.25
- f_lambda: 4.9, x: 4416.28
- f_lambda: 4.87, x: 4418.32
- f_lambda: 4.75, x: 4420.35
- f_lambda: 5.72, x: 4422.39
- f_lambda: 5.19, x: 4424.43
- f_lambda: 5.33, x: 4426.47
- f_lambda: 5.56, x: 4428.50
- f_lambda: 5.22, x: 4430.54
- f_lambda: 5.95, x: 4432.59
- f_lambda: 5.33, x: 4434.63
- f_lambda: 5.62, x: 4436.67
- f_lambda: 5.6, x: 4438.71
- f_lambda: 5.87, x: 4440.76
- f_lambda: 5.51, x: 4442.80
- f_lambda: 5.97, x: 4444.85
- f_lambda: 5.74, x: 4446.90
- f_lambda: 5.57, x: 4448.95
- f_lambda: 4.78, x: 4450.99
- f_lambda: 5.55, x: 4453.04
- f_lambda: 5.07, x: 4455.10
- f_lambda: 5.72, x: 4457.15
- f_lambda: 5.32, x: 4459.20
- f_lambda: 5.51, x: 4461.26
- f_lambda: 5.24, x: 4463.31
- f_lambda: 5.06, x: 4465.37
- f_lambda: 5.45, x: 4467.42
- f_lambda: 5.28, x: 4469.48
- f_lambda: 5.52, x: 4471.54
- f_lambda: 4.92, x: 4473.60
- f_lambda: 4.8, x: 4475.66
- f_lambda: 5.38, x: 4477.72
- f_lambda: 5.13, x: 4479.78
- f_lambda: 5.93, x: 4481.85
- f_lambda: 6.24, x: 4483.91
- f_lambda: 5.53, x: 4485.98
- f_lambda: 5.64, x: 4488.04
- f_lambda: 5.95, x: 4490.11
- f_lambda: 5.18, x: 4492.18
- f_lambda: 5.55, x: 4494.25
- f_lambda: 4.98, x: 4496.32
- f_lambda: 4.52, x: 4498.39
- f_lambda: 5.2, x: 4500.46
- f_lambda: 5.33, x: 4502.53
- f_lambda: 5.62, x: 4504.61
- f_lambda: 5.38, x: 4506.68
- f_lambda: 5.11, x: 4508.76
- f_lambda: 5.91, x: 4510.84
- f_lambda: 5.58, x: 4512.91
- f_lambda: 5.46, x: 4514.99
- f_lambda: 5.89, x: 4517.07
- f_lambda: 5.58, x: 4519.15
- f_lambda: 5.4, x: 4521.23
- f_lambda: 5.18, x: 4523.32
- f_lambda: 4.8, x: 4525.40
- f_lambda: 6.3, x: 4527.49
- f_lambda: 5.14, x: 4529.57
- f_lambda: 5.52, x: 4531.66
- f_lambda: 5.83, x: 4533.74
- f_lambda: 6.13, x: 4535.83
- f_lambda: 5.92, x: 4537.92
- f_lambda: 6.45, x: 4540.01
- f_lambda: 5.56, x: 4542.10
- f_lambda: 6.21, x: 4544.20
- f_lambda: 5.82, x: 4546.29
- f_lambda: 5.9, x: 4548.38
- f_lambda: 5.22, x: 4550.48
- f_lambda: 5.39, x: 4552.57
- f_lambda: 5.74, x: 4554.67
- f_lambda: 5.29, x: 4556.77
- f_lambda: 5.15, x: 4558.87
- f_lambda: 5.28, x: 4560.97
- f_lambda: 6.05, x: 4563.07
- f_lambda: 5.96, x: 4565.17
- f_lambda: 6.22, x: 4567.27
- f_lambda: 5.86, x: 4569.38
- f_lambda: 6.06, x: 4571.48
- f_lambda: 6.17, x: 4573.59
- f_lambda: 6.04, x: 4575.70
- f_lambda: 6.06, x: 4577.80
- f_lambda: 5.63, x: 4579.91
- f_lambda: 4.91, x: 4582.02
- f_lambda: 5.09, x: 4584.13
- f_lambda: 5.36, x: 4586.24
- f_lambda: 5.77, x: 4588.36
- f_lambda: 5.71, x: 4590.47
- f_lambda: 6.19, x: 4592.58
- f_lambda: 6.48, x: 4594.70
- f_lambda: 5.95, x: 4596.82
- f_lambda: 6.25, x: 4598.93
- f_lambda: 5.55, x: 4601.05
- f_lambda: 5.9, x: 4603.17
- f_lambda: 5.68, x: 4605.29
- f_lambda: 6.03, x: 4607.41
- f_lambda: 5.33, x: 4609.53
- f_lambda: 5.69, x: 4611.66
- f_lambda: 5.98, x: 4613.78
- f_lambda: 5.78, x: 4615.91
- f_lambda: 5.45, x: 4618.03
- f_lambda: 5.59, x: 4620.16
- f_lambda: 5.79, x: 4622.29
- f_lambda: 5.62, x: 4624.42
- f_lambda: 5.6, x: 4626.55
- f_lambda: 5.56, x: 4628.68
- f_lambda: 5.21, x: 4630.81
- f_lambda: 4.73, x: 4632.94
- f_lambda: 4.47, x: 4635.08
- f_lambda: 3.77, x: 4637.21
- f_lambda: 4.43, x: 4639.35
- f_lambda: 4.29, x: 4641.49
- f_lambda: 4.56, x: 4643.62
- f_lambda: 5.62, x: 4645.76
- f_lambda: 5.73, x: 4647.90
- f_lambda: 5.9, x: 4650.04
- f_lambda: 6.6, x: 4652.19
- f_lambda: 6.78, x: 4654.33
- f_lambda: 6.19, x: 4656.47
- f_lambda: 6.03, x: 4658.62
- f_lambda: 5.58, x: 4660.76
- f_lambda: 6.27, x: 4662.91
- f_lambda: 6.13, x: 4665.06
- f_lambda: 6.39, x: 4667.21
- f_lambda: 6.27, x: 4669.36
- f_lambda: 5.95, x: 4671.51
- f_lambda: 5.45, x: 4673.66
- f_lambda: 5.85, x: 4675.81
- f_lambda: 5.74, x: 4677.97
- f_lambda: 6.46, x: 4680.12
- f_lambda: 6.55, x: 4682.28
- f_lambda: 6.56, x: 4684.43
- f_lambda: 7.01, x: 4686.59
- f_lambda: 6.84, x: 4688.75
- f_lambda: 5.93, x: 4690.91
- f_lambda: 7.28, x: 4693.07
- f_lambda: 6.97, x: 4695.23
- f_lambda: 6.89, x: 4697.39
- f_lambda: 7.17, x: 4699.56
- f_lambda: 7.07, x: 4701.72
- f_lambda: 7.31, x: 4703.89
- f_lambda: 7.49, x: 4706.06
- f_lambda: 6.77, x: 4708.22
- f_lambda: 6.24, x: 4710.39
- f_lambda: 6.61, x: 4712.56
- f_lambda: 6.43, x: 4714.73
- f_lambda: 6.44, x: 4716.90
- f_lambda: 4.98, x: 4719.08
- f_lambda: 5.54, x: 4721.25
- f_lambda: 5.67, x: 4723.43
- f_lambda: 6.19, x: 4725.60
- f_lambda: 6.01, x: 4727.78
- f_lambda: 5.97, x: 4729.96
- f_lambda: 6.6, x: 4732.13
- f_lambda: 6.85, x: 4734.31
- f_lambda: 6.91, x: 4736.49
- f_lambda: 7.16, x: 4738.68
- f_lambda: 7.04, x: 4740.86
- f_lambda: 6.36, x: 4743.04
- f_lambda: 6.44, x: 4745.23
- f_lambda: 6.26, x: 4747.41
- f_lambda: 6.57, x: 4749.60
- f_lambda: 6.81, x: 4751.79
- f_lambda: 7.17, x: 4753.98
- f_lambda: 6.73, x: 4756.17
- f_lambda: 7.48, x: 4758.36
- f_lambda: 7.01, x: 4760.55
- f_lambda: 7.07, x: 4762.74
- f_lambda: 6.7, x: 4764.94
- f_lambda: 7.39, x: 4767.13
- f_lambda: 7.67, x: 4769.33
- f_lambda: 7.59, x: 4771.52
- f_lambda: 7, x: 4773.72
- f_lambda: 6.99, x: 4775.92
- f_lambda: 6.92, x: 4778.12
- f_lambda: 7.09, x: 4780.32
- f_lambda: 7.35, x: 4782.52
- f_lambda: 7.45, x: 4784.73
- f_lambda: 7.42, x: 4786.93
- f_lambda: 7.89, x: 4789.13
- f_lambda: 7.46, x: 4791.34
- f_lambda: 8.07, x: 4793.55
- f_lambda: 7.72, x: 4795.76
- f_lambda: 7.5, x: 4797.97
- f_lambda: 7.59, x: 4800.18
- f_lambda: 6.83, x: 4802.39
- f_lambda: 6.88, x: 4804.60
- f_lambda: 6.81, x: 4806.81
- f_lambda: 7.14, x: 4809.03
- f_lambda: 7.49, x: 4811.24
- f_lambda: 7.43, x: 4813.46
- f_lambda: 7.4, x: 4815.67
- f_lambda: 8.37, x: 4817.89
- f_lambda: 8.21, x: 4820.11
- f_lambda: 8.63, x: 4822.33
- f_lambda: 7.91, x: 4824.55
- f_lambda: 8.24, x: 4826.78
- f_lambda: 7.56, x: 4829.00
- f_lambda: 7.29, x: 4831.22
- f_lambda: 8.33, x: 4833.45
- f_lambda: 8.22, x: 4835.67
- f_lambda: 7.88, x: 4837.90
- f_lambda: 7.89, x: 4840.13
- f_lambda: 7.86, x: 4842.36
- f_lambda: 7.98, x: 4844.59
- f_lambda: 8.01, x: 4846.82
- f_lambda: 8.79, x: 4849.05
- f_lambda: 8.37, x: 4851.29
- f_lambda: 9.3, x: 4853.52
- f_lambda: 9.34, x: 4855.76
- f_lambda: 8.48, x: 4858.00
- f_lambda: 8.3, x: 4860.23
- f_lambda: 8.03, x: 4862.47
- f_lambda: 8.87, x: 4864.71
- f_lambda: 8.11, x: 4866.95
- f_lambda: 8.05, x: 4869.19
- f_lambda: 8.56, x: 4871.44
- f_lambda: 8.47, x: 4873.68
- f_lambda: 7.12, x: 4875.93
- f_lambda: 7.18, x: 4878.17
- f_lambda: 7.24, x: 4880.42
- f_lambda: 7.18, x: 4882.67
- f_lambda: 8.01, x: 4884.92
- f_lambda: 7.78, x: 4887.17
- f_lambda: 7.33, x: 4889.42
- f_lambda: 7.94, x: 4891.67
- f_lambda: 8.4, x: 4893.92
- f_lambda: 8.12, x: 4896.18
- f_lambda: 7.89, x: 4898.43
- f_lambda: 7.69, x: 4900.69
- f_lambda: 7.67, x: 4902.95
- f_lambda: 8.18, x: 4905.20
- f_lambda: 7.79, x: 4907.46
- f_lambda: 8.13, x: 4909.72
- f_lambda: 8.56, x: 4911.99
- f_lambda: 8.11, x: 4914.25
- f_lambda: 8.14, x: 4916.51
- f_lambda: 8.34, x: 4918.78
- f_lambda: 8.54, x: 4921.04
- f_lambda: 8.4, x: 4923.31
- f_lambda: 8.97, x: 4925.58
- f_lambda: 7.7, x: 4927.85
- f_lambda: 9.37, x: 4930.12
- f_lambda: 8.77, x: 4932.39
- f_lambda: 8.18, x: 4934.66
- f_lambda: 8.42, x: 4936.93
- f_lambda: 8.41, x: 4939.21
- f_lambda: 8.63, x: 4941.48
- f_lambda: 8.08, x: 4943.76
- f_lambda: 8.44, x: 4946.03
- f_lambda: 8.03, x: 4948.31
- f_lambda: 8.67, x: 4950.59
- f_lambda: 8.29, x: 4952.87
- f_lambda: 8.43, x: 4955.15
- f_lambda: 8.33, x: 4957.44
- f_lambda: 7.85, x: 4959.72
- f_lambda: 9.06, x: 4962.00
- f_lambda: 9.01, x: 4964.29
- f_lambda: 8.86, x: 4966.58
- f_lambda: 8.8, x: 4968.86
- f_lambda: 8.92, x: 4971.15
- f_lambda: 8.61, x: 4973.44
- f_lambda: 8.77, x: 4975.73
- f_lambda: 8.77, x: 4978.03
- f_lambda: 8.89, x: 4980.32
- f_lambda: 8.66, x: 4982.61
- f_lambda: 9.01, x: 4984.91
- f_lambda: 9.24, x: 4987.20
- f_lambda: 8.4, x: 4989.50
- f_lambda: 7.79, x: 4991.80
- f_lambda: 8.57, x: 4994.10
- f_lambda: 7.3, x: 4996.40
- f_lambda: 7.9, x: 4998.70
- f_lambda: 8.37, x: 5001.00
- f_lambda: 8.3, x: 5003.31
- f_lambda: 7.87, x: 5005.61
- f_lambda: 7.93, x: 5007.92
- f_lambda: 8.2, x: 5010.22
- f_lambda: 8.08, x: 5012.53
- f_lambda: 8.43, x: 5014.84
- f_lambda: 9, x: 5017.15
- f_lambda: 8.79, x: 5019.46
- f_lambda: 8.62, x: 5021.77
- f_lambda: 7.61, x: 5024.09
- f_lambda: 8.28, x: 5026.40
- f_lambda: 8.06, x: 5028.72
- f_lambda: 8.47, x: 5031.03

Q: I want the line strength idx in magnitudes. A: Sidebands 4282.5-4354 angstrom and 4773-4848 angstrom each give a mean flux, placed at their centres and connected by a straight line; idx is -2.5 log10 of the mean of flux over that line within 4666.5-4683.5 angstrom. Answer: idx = 0.154 mag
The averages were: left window 5.4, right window 7.62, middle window 6.08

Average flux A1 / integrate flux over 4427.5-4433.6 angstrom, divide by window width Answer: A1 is 5.57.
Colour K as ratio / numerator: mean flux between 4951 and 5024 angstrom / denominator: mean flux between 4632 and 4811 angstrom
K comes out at 1.30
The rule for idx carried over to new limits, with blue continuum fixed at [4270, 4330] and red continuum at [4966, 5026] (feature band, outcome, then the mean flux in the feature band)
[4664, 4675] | 0.10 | 6.04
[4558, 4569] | 0.06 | 5.75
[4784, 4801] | -0.05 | 7.64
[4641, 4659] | 0.13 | 5.78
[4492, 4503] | 0.12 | 5.11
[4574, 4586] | 0.11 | 5.57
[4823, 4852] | -0.06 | 8.03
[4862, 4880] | -0.04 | 8.02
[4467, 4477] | 0.07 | 5.18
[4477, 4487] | -0.01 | 5.65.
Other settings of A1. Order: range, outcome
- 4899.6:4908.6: 7.84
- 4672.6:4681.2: 5.88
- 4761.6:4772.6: 7.29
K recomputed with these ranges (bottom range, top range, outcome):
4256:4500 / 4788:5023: 1.59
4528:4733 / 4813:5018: 1.40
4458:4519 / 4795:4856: 1.46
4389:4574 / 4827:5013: 1.50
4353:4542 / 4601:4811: 1.17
